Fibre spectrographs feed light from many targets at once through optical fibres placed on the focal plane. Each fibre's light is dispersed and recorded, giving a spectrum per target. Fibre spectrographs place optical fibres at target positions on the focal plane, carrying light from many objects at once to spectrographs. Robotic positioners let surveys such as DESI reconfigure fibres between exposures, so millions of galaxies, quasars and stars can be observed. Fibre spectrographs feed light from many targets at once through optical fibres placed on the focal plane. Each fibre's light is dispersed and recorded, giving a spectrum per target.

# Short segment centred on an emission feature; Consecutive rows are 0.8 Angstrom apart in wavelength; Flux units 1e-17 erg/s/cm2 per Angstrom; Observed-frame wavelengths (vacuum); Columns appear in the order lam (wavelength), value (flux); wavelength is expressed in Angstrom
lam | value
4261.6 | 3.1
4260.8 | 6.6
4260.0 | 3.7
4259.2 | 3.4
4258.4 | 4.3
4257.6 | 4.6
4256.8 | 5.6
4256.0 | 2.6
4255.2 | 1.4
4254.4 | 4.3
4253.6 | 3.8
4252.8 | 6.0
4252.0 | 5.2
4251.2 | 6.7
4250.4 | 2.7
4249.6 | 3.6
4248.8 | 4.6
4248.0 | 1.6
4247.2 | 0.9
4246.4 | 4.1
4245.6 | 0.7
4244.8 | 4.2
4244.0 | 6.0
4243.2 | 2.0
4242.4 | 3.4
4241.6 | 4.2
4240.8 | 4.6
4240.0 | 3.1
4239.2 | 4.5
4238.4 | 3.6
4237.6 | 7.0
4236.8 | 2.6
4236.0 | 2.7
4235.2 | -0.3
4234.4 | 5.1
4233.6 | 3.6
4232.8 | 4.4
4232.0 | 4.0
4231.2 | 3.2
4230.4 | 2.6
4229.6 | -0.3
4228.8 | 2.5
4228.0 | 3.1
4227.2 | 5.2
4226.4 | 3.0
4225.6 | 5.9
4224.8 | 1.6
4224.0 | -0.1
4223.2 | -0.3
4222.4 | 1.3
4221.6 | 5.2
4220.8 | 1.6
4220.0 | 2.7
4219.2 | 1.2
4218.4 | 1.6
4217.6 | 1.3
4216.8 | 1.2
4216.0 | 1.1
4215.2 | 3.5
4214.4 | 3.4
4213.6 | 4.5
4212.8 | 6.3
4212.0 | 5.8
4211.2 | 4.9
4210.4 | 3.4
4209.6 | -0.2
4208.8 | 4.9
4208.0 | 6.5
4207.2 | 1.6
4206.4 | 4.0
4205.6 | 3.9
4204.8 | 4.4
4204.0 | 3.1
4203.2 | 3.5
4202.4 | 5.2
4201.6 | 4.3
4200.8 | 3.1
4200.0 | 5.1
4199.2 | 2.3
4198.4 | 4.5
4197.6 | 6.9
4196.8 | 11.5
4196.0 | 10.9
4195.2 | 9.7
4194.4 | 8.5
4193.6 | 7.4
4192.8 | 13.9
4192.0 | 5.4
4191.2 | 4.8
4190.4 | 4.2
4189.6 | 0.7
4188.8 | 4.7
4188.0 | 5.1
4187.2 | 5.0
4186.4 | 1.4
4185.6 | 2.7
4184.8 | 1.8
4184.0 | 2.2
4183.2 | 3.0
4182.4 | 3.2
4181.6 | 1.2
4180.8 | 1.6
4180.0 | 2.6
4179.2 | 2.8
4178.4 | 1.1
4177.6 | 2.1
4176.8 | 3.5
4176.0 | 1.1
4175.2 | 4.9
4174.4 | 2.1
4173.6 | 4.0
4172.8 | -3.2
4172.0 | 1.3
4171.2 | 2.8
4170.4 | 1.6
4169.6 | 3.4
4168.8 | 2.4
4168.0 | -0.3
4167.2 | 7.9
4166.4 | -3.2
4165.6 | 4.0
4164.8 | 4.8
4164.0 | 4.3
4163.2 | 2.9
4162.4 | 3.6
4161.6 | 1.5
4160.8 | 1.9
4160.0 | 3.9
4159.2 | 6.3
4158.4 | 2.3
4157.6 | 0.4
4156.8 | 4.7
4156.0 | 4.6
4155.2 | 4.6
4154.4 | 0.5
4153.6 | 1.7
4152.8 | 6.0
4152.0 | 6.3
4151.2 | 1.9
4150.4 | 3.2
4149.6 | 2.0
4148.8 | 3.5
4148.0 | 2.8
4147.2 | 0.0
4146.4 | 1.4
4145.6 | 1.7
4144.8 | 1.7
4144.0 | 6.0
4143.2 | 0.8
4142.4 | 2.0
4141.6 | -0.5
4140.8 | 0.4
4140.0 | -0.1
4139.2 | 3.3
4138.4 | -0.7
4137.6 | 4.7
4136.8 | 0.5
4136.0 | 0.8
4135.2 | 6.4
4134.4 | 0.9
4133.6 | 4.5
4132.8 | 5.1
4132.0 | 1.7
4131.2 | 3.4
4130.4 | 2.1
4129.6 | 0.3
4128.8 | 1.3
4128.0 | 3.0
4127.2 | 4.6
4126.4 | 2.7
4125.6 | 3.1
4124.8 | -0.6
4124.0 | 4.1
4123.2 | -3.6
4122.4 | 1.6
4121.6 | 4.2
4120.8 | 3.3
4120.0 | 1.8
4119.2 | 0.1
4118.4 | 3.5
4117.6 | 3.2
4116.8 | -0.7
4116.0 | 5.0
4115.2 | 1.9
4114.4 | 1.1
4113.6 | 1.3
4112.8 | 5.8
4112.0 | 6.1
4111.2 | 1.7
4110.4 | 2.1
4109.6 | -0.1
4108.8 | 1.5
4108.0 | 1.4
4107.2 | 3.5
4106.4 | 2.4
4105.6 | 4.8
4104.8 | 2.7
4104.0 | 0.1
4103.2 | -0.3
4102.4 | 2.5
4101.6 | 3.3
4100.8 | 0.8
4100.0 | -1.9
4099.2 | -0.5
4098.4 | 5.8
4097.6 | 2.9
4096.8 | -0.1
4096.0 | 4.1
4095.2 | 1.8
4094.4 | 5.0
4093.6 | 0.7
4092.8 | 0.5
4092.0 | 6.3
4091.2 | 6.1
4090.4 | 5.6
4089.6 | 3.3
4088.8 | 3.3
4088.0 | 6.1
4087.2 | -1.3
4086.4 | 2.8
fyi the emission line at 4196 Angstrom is [O II] 3727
